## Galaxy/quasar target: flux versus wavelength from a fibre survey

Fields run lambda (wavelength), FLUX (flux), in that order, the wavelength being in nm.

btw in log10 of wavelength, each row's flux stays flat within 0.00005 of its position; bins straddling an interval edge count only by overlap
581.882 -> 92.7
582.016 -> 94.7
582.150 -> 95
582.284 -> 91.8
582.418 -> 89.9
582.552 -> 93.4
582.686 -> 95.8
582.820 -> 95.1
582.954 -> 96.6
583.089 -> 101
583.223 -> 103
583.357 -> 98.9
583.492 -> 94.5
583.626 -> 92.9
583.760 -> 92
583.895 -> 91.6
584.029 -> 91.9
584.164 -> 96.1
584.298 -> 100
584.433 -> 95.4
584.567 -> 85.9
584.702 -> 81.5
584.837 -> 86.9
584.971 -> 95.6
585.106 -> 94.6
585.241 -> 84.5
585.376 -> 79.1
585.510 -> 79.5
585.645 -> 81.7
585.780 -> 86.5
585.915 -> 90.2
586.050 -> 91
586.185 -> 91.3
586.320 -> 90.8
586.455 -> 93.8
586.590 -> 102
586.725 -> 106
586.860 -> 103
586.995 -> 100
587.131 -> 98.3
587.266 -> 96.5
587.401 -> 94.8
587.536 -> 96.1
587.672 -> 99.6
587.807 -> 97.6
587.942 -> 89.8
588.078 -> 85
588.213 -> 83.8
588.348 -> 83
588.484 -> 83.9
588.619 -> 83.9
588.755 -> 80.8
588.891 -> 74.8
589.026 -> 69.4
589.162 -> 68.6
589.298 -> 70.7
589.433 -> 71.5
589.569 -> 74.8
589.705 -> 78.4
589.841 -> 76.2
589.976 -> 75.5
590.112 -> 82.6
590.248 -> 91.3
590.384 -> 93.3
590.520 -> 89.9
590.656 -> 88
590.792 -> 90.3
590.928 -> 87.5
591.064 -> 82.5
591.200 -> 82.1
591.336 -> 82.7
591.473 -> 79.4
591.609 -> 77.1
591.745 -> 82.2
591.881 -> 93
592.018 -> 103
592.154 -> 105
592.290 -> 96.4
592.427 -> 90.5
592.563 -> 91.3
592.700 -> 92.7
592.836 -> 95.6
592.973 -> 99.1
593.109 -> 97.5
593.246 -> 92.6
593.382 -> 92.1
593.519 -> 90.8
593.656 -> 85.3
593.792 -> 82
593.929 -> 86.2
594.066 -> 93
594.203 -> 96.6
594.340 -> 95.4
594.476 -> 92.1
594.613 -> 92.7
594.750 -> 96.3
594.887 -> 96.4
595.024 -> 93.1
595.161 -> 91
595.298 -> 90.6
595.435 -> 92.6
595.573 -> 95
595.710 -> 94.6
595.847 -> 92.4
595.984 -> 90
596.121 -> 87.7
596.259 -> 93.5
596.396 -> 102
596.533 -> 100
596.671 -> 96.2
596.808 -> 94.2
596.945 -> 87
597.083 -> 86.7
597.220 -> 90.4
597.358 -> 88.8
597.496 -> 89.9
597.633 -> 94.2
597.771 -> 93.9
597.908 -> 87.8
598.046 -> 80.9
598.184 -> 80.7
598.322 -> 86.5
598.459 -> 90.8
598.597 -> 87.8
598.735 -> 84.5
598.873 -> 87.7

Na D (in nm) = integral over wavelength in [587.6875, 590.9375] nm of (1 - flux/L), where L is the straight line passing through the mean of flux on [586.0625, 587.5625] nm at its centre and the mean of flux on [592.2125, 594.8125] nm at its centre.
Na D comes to 0.45 nm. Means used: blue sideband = 97.3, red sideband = 92.6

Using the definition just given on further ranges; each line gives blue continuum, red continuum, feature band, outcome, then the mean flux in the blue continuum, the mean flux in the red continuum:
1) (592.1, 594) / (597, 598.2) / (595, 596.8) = -0.08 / 92.6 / 88.4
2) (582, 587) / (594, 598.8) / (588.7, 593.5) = 0.33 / 92.9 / 91.6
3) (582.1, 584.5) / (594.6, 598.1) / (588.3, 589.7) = 0.27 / 95.3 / 92.3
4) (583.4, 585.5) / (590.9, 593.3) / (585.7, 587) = -0.06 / 90.6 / 90.6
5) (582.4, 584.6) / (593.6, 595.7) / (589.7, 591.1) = 0.12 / 95.2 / 92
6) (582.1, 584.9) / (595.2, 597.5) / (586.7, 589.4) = 0.16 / 93.8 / 92.5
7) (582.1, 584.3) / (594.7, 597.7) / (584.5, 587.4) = 0.10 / 95.2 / 92.8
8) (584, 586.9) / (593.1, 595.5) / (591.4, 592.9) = 0.00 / 91.1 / 91.9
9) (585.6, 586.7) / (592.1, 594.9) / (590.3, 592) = 0.12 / 91.7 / 93.2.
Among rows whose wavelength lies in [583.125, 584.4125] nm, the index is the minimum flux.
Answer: 91.6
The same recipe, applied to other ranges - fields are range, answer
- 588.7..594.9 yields 68.6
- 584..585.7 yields 79.1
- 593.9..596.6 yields 86.2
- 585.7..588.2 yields 85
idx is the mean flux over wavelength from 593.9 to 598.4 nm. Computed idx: 91.8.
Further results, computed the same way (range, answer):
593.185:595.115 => 91.8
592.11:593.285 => 95.5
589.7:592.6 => 87.4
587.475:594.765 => 87.2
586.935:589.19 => 87.7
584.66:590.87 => 87.1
